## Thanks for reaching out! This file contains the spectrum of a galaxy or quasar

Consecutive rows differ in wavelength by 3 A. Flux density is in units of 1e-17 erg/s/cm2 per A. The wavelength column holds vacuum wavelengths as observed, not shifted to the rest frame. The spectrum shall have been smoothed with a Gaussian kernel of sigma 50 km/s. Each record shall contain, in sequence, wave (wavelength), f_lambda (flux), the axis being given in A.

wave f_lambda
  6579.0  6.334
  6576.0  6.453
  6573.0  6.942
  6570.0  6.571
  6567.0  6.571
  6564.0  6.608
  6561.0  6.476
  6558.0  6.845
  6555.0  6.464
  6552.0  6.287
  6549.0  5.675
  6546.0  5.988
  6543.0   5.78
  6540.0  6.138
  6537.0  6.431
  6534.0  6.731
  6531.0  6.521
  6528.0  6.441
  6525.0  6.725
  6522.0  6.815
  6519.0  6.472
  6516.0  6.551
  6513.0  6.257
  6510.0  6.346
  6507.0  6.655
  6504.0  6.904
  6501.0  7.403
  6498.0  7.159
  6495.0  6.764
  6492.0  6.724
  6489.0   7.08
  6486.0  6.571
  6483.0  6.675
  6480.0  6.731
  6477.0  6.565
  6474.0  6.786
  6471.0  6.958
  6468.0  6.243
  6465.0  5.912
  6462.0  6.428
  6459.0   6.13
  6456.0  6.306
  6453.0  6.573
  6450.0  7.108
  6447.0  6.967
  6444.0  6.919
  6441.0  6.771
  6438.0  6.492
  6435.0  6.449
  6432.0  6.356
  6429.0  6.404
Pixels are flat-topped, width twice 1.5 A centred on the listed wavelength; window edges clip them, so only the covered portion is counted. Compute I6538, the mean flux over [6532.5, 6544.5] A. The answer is 6.27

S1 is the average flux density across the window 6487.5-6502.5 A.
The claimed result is 7.03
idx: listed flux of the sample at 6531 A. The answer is 6.521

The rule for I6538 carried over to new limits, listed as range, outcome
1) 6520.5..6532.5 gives 6.63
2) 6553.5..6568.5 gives 6.59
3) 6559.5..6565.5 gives 6.54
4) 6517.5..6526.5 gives 6.67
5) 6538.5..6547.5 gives 5.97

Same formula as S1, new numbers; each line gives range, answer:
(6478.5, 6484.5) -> 6.7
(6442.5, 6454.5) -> 6.89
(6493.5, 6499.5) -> 6.96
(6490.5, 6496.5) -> 6.74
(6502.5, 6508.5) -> 6.78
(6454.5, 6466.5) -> 6.19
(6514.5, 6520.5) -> 6.51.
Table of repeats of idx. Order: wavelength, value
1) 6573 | 6.942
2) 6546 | 5.988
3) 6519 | 6.472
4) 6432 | 6.356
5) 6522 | 6.815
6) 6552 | 6.287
